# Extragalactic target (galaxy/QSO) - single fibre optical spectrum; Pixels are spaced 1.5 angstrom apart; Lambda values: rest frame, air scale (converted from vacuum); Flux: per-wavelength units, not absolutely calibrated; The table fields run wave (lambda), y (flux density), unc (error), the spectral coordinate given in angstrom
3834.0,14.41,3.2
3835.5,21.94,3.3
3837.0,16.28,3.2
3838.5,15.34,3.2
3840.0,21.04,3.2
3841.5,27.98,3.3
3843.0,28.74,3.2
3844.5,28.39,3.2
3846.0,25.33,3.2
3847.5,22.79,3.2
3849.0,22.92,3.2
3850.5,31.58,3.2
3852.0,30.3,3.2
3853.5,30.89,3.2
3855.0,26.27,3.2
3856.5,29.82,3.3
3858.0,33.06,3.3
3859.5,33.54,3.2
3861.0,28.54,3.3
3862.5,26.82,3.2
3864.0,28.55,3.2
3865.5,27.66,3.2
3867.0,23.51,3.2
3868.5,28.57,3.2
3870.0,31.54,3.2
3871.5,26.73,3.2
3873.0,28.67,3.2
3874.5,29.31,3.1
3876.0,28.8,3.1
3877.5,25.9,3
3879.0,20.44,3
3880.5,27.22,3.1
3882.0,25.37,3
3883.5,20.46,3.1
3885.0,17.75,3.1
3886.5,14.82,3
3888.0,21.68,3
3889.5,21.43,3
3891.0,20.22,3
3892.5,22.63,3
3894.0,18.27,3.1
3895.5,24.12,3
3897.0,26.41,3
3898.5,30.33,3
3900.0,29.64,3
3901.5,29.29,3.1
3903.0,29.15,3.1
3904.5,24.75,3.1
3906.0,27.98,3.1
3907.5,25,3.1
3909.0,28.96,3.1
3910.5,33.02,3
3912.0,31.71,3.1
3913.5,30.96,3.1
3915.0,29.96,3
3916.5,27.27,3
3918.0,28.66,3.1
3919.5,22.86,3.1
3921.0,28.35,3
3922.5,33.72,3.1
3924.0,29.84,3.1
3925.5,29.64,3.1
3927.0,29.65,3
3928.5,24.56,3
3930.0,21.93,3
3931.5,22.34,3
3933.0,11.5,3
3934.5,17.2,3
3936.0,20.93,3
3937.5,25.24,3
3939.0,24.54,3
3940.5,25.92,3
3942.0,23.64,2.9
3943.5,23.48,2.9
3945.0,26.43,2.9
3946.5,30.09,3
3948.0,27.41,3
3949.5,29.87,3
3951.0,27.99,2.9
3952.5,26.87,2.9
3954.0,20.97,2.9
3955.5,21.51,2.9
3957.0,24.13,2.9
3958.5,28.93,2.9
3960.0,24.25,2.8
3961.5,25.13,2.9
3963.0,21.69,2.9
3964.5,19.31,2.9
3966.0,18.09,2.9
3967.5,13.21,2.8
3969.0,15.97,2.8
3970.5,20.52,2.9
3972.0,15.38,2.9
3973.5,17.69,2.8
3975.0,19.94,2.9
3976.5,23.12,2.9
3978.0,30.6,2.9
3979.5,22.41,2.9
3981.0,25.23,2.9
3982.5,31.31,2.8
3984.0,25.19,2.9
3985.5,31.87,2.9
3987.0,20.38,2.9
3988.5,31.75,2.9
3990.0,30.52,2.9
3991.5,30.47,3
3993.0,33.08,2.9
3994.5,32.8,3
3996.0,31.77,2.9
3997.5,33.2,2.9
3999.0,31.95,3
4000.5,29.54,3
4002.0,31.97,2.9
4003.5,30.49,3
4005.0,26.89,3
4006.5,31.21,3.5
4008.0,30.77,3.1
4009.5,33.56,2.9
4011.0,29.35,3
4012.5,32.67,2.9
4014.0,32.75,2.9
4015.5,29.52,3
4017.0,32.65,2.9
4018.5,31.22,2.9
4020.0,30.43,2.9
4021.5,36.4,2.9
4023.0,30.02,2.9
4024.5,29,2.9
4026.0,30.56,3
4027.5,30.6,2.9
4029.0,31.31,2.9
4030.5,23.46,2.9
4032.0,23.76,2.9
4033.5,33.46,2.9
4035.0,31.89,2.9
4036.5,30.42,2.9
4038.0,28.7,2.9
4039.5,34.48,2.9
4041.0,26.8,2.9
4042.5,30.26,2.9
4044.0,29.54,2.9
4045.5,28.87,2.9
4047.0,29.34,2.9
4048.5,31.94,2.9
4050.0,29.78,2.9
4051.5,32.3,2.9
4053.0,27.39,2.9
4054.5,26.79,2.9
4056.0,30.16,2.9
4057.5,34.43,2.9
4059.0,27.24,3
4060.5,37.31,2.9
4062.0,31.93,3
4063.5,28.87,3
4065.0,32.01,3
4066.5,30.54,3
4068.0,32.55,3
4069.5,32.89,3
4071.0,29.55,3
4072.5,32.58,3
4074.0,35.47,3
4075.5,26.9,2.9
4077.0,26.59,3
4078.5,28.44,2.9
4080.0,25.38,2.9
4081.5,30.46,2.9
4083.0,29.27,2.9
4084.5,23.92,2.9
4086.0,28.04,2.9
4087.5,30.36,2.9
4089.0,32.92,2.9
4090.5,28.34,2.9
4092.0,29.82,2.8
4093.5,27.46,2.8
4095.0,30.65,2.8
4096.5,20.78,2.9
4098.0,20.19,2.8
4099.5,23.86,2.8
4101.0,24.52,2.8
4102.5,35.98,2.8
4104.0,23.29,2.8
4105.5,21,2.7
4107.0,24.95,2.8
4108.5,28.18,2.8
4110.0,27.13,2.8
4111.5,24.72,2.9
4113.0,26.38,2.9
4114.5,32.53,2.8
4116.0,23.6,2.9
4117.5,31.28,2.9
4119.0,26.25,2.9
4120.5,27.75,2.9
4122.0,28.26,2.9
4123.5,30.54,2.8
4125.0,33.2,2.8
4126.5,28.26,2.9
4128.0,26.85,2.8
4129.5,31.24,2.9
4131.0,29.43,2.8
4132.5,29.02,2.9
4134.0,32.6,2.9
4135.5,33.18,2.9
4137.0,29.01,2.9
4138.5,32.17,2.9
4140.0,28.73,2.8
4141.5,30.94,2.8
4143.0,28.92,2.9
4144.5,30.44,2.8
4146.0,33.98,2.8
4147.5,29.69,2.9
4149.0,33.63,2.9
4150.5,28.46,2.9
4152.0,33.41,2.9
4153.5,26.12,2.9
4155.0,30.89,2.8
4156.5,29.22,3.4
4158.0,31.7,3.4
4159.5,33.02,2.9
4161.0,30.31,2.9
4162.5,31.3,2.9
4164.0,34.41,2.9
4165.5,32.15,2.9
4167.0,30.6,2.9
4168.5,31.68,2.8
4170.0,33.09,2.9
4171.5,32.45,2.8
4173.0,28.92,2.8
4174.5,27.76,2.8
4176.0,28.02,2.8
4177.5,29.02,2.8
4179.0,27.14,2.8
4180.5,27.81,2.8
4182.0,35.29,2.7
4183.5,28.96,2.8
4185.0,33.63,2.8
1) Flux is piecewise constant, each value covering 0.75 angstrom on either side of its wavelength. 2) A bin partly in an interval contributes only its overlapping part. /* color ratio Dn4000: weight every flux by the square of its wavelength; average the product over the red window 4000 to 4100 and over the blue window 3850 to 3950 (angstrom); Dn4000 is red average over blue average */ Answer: 1.2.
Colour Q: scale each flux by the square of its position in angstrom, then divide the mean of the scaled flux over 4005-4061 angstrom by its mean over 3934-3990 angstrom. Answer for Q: 1.3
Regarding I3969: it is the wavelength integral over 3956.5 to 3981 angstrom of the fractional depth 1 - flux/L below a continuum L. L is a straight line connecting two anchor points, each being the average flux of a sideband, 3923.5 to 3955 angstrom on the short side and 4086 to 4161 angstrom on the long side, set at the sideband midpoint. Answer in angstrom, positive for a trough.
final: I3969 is 3.9 angstrom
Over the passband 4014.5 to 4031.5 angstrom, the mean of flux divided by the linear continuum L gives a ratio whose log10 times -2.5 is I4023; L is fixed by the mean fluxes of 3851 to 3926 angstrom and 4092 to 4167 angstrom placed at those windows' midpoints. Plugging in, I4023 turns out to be -0.08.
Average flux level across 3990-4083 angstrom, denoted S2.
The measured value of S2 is 30.6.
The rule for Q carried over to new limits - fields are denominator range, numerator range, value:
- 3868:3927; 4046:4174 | 1.24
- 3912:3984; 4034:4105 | 1.28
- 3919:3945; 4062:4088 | 1.30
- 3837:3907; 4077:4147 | 1.24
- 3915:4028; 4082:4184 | 1.18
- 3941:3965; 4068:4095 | 1.25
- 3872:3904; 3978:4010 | 1.29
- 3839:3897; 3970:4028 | 1.20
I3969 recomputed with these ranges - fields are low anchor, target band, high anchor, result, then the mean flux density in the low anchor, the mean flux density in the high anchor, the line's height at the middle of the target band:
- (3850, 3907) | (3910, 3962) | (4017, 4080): 3.2 angstrom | 26.3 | 30.4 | 27.7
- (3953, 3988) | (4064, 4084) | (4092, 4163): -2.6 angstrom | 22.6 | 28.8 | 26.7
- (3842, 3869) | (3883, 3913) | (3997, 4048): 4.0 angstrom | 28.2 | 30.5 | 28.8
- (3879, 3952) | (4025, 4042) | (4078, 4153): -1.4 angstrom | 25.5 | 28.6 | 27.3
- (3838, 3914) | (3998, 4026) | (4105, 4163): -3.1 angstrom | 26.4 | 29.5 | 28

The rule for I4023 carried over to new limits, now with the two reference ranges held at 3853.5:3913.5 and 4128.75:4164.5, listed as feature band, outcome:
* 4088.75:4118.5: 0.13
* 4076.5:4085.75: 0.09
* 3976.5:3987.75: 0.07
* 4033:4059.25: -0.04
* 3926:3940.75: 0.22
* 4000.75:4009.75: -0.08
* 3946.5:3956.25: 0.06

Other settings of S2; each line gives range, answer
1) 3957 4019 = 27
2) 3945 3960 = 26.3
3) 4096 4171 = 29.2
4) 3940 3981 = 23.2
